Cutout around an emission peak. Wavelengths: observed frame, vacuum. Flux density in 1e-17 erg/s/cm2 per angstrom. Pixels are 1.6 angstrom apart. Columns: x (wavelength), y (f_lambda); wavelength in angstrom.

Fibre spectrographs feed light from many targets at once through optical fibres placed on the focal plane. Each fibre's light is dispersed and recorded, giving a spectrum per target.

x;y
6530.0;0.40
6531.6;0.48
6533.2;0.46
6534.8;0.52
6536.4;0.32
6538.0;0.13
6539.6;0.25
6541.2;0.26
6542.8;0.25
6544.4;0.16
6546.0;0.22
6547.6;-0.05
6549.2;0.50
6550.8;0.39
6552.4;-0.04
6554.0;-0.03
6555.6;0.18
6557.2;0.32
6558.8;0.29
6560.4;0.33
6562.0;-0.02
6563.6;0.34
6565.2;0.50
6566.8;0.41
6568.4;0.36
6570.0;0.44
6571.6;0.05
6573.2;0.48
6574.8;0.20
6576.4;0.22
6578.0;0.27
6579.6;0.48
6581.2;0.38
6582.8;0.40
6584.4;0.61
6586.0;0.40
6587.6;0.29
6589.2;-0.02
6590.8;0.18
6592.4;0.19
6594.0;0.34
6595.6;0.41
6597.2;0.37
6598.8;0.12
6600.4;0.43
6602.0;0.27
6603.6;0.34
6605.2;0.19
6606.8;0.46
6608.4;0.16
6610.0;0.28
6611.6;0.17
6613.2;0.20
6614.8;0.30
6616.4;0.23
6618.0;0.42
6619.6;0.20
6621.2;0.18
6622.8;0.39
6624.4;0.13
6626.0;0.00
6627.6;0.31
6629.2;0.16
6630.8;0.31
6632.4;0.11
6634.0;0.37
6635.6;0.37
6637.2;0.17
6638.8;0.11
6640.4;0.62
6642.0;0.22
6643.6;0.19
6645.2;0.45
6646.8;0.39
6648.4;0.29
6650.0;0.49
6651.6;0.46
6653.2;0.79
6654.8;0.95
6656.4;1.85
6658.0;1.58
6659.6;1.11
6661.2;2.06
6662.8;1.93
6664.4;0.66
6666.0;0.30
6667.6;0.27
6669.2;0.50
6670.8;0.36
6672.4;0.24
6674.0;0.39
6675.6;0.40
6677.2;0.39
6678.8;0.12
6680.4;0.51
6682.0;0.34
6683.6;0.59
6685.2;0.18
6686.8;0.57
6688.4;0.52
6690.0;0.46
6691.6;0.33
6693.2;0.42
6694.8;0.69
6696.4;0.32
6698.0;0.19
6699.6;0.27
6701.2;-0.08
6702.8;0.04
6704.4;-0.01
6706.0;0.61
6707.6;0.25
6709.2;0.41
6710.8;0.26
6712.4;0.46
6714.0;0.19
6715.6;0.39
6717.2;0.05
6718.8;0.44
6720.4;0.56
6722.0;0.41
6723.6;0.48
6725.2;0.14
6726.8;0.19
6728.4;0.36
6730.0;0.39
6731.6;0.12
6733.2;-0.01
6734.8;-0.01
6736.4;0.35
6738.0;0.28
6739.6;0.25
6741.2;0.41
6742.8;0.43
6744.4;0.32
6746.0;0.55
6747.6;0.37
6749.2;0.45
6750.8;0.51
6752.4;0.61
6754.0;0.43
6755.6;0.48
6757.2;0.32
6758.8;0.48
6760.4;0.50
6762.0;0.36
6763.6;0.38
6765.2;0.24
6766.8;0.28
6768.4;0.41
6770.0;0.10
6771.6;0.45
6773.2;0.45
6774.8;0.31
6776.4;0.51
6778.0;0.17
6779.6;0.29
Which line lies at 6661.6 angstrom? [O II]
